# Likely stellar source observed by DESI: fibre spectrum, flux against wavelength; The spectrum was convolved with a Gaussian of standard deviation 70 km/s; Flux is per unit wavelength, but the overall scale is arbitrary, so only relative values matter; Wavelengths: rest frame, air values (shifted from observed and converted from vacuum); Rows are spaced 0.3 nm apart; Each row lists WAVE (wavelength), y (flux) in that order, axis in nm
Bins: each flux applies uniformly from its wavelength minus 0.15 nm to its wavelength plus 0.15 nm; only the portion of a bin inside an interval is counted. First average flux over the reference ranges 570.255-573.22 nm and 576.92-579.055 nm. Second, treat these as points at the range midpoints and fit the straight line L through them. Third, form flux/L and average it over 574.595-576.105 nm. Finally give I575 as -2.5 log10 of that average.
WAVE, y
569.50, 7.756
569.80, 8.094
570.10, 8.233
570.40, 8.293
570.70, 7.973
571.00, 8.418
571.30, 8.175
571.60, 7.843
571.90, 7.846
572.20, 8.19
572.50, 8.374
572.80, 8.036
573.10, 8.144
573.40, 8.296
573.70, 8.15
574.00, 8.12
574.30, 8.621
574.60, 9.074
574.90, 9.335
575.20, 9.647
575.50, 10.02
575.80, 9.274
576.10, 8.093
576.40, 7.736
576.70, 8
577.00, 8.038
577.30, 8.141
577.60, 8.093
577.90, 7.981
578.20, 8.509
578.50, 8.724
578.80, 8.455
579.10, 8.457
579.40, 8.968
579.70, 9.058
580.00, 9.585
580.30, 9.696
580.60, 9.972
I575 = -0.14 mag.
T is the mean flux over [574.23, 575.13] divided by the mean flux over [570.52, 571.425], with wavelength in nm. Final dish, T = 1.11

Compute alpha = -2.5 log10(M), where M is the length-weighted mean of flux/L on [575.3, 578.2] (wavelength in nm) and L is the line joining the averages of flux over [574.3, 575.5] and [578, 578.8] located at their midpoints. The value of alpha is 0.07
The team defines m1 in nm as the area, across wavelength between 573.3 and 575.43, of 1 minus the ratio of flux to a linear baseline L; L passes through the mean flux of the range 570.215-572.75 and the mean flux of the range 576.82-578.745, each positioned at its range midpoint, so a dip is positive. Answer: -0.16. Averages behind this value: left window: 8.14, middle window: 8.81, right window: 8.25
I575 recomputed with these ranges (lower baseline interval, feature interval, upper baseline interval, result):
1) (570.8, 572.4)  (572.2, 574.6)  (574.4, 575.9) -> 0.06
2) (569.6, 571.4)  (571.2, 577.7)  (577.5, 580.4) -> 0.00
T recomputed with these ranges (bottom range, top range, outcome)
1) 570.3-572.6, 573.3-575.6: 1.09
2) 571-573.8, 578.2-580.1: 1.09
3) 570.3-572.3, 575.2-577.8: 1.05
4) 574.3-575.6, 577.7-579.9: 0.92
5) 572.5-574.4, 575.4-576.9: 1.04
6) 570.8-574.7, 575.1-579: 1.03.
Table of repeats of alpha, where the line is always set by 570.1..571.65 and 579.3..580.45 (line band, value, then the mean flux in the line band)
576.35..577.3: 0.12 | 7.98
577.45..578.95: 0.10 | 8.35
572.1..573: 0.02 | 8.2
